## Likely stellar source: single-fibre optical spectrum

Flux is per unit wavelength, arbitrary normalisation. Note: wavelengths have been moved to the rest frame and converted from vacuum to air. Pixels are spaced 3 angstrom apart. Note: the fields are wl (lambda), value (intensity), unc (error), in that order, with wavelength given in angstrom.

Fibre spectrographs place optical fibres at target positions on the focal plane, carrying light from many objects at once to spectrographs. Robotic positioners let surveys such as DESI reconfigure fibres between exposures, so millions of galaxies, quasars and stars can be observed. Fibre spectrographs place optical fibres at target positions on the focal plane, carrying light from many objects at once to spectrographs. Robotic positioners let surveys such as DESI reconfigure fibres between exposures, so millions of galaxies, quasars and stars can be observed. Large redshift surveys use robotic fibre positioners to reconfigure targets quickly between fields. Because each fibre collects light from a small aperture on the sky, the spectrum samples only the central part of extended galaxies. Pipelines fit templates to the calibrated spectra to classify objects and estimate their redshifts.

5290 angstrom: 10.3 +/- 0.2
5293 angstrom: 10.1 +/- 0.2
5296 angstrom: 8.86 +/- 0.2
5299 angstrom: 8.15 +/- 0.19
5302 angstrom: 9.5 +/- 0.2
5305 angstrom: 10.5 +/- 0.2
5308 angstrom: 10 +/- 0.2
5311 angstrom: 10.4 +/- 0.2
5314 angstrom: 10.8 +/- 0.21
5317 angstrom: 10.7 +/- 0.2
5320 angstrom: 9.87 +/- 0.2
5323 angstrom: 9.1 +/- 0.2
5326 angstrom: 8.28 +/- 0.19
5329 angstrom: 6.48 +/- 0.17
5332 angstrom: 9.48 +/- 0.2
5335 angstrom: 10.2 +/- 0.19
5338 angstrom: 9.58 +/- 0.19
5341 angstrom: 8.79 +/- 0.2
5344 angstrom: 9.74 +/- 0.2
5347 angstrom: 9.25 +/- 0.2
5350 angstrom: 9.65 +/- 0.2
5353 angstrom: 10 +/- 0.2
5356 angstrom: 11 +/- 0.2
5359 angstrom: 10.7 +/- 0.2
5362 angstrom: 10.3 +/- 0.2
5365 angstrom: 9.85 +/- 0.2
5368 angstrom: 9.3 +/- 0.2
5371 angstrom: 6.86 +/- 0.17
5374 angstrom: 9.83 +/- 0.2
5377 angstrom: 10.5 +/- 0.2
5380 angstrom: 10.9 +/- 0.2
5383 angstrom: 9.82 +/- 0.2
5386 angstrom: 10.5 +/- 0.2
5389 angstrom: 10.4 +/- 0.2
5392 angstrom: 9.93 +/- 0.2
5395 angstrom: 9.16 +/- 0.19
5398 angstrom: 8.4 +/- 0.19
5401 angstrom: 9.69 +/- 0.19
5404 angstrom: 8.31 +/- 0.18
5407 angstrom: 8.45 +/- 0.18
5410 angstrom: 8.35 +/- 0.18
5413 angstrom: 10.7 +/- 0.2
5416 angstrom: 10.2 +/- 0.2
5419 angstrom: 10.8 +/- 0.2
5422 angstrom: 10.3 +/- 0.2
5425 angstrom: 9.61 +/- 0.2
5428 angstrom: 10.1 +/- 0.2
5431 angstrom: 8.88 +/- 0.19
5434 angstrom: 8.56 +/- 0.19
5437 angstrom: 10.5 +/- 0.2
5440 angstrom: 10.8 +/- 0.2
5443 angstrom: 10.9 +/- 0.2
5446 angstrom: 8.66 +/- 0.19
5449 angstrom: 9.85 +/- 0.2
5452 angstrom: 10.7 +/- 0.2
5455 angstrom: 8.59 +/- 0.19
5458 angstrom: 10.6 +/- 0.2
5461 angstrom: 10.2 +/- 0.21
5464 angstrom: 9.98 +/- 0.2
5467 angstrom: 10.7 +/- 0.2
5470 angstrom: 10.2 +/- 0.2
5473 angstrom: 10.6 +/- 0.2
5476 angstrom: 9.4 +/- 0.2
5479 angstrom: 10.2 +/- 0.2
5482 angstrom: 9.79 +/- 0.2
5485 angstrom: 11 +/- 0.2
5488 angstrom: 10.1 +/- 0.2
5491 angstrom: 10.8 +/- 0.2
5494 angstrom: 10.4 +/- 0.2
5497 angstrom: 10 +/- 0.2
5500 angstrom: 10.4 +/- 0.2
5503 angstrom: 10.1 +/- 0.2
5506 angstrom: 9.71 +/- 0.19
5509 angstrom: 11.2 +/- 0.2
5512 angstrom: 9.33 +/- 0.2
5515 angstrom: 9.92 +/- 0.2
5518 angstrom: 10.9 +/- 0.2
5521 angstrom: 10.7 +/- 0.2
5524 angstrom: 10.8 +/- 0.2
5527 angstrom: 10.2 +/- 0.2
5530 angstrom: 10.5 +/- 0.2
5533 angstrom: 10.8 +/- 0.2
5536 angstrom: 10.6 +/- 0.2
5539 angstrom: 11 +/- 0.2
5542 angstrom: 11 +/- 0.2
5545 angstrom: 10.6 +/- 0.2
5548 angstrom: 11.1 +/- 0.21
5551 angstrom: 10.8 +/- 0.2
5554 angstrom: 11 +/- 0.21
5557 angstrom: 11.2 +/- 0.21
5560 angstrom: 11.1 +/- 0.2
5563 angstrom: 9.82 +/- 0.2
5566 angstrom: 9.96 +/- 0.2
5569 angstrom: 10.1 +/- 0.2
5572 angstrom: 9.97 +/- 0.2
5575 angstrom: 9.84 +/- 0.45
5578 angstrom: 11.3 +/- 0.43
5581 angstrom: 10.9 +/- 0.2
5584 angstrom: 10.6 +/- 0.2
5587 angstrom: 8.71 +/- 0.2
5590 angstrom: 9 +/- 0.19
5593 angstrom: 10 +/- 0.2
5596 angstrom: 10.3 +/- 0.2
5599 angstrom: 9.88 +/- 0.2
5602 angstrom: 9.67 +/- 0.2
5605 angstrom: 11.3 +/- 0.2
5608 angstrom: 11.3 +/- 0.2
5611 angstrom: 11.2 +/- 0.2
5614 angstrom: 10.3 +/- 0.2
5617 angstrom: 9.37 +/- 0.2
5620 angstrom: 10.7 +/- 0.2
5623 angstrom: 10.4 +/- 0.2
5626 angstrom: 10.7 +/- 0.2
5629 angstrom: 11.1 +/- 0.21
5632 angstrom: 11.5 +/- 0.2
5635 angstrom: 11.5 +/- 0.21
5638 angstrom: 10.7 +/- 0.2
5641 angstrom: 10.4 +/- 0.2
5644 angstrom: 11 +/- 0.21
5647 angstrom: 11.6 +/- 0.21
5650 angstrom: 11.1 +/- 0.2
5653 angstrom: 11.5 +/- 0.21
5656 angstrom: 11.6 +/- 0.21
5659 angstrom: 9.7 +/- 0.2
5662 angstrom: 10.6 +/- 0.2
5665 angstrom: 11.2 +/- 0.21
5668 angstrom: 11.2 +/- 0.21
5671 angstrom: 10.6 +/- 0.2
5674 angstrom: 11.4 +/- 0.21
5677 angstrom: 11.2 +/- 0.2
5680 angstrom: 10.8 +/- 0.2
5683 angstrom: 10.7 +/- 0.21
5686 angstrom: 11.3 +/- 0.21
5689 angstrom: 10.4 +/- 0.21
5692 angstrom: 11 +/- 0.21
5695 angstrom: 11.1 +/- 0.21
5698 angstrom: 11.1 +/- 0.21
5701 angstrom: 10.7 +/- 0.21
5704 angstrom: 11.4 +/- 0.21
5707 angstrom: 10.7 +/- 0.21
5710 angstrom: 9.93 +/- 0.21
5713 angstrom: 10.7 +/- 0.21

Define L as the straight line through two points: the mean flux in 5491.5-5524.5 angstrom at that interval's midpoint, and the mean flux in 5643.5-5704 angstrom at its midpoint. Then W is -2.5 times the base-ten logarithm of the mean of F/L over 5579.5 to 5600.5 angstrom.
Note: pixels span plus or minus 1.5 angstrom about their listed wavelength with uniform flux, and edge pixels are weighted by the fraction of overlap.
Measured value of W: 0.08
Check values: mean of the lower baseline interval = 10.3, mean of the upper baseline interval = 11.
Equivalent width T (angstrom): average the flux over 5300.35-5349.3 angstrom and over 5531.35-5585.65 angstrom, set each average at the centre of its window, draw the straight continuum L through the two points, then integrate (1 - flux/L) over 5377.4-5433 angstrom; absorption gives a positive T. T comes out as 1.22 angstrom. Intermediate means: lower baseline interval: 9.54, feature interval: 9.7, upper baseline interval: 10.6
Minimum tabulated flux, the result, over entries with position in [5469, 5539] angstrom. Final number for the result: 9.33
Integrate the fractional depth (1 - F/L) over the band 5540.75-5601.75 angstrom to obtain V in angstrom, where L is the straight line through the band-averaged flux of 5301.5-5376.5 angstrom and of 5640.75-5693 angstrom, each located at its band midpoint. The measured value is 1.3 angstrom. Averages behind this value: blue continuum 9.62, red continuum 11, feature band 10.3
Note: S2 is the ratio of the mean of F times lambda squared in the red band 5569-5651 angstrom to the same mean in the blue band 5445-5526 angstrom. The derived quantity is 1.08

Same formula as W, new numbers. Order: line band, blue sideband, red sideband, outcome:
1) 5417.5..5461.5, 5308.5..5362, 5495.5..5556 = 0.02 mag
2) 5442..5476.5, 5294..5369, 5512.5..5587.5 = 0.01 mag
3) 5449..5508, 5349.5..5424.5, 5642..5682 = 0.00 mag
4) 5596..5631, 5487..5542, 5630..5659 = 0.04 mag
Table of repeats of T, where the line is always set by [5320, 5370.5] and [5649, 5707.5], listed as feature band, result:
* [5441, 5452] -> -0.1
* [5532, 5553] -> -1.0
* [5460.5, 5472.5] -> -0.4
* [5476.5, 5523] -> -0.6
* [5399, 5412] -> 1.3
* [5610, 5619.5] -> 0.3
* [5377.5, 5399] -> -0.7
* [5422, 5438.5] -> 0.4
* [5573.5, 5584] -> -0.2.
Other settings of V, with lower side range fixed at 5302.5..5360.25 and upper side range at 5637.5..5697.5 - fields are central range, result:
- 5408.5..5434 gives 0.6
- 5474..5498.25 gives 0.1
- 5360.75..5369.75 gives 0.1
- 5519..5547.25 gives -0.7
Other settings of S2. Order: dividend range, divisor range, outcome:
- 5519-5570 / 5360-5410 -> 1.19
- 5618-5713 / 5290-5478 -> 1.24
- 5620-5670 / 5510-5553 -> 1.08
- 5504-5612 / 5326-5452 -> 1.15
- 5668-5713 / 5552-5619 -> 1.10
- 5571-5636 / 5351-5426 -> 1.16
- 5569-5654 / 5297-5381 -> 1.21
